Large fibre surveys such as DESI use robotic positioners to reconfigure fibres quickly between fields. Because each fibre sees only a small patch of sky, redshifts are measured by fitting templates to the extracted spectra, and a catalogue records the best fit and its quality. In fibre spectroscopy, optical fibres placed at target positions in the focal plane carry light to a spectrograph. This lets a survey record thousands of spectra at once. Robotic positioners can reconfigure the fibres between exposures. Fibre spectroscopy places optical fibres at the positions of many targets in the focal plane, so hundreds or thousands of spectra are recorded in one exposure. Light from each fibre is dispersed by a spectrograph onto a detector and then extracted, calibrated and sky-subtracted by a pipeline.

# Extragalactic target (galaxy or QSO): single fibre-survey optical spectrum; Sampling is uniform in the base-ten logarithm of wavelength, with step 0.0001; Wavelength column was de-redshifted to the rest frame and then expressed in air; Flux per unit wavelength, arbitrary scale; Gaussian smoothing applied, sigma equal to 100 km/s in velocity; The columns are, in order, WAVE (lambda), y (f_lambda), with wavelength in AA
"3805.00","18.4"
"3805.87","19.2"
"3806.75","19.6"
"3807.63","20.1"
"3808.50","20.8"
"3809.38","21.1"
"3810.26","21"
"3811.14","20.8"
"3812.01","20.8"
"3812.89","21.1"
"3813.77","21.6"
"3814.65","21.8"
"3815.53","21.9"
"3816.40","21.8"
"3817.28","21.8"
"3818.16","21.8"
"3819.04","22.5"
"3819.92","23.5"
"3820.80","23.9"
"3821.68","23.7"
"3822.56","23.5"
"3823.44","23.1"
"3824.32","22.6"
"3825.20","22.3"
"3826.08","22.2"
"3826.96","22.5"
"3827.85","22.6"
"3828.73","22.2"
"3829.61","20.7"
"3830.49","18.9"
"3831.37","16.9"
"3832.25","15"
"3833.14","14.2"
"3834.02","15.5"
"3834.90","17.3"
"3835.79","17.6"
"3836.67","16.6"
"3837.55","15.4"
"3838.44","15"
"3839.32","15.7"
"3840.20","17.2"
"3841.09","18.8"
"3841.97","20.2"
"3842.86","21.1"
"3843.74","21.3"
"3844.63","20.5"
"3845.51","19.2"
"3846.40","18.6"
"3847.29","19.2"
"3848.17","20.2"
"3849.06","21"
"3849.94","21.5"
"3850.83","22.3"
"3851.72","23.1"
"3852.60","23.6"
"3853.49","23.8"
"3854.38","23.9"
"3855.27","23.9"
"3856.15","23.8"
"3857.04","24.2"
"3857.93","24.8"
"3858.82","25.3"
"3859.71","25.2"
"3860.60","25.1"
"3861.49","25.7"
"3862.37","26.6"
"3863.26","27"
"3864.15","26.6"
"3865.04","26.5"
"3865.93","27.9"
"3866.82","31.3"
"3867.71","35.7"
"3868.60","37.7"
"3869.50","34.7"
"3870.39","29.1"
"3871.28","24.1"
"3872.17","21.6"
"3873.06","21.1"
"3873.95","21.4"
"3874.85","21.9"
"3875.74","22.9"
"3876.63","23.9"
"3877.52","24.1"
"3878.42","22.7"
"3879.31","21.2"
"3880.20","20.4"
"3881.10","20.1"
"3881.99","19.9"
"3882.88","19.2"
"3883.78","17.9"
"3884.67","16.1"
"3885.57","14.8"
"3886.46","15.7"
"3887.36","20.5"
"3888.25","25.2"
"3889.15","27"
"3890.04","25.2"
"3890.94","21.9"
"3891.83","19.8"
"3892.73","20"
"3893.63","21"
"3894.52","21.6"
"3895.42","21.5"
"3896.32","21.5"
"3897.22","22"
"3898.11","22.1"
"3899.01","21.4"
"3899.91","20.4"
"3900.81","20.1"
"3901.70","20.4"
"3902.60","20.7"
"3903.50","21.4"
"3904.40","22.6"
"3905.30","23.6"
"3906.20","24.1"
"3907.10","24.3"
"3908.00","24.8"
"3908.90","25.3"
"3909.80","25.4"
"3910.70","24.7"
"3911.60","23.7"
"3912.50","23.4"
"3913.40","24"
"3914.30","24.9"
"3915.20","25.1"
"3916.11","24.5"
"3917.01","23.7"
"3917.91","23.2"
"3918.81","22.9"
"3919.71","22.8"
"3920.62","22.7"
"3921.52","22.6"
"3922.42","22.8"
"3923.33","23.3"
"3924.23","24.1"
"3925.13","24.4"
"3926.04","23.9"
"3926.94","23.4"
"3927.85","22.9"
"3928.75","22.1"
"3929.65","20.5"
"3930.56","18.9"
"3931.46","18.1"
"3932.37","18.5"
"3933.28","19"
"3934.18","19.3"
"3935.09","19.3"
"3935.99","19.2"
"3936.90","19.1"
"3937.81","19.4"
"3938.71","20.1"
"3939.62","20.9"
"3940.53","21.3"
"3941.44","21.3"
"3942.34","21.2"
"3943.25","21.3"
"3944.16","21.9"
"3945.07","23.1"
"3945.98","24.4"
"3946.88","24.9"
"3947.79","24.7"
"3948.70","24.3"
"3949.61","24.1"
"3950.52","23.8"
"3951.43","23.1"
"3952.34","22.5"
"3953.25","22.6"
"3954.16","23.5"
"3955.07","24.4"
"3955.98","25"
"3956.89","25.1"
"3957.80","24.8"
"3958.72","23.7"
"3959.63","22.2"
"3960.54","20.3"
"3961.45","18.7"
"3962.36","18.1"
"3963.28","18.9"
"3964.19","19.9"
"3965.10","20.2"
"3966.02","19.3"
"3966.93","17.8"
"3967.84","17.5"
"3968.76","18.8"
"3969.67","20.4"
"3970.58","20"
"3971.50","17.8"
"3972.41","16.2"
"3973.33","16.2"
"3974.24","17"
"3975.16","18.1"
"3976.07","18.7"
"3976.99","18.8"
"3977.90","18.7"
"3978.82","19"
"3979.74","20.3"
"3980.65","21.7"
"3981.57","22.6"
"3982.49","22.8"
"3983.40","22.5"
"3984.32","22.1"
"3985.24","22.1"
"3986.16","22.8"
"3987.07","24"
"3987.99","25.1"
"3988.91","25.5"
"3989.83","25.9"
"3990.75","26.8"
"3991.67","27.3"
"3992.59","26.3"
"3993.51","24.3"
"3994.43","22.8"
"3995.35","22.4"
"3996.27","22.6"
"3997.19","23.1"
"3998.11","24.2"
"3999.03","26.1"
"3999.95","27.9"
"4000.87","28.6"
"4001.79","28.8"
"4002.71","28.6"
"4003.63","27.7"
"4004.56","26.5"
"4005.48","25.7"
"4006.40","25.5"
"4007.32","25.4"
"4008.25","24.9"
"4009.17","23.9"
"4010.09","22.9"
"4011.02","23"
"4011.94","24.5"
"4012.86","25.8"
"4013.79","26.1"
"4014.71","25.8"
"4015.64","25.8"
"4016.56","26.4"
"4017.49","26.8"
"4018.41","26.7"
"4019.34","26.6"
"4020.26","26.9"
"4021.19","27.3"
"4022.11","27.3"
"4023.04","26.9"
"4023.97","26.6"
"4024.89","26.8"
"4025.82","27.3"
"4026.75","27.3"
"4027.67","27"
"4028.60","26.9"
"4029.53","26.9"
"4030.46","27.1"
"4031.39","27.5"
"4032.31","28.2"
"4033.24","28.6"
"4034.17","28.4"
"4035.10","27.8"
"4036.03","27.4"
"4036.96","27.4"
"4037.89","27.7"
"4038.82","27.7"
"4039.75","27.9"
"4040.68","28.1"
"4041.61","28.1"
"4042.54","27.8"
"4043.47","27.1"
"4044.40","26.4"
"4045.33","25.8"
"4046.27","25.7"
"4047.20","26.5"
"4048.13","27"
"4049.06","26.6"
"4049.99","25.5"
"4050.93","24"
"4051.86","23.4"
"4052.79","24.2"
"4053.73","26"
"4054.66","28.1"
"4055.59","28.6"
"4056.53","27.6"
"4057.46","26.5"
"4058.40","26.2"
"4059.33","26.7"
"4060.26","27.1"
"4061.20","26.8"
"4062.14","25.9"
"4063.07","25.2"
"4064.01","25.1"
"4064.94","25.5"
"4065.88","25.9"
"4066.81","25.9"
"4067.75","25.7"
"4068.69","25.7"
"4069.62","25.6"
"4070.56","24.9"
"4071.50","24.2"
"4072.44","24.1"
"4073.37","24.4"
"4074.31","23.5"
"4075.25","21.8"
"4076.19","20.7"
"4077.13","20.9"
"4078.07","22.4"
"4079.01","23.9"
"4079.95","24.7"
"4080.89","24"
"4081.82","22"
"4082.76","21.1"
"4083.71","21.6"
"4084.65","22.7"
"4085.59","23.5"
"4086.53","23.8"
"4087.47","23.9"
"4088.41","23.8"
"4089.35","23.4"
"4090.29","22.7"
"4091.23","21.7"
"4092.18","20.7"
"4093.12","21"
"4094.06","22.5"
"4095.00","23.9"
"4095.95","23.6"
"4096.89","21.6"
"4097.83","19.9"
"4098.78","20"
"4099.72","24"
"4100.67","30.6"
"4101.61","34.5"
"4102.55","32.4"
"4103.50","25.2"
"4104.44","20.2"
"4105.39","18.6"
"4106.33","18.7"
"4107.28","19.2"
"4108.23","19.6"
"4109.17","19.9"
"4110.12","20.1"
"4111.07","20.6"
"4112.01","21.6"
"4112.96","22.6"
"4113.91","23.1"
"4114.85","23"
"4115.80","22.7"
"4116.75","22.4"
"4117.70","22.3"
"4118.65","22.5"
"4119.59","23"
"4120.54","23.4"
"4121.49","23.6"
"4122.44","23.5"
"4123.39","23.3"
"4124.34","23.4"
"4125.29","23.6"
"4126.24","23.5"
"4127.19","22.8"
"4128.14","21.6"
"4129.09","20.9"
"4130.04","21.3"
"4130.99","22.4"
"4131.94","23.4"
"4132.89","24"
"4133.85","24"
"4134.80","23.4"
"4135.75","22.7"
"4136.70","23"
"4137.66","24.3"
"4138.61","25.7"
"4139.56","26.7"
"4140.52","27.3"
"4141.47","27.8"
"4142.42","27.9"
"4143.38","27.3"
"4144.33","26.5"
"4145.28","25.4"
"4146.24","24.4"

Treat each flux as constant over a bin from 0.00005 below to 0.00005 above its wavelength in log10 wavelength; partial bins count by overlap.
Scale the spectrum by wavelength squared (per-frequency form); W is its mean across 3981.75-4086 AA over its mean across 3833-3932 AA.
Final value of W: 1.2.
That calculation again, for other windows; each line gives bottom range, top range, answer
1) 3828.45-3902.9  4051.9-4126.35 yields 1.21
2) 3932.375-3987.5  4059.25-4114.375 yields 1.19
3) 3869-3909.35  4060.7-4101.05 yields 1.18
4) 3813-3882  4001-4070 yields 1.30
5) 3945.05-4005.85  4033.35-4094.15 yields 1.16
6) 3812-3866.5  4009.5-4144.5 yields 1.29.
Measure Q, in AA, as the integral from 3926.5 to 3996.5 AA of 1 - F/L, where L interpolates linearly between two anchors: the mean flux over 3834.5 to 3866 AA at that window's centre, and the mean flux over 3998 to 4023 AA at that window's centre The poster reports 9.4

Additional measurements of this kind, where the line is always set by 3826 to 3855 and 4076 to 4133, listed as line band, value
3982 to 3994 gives -1.74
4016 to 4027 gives -2.61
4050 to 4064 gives -2.49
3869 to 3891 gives -2.37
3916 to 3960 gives -3.46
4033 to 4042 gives -2.45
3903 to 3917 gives -2.57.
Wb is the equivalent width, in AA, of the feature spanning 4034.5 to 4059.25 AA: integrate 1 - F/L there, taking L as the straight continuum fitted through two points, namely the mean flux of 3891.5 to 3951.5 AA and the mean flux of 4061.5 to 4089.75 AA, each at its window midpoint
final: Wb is -3.3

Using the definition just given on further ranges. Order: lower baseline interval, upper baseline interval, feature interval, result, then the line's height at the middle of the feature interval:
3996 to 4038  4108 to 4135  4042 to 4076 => -1.1 AA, 24.9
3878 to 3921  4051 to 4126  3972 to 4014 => -1.2 AA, 22.9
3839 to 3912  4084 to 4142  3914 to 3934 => 0.4 AA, 22.9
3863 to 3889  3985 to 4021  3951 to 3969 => 2.6 AA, 24.9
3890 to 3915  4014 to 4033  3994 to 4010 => 0.4 AA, 26.1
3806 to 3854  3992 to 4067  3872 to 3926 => 0.6 AA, 22.4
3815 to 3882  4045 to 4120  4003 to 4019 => -1.4 AA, 23.4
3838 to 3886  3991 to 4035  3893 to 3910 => 1.1 AA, 23.8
